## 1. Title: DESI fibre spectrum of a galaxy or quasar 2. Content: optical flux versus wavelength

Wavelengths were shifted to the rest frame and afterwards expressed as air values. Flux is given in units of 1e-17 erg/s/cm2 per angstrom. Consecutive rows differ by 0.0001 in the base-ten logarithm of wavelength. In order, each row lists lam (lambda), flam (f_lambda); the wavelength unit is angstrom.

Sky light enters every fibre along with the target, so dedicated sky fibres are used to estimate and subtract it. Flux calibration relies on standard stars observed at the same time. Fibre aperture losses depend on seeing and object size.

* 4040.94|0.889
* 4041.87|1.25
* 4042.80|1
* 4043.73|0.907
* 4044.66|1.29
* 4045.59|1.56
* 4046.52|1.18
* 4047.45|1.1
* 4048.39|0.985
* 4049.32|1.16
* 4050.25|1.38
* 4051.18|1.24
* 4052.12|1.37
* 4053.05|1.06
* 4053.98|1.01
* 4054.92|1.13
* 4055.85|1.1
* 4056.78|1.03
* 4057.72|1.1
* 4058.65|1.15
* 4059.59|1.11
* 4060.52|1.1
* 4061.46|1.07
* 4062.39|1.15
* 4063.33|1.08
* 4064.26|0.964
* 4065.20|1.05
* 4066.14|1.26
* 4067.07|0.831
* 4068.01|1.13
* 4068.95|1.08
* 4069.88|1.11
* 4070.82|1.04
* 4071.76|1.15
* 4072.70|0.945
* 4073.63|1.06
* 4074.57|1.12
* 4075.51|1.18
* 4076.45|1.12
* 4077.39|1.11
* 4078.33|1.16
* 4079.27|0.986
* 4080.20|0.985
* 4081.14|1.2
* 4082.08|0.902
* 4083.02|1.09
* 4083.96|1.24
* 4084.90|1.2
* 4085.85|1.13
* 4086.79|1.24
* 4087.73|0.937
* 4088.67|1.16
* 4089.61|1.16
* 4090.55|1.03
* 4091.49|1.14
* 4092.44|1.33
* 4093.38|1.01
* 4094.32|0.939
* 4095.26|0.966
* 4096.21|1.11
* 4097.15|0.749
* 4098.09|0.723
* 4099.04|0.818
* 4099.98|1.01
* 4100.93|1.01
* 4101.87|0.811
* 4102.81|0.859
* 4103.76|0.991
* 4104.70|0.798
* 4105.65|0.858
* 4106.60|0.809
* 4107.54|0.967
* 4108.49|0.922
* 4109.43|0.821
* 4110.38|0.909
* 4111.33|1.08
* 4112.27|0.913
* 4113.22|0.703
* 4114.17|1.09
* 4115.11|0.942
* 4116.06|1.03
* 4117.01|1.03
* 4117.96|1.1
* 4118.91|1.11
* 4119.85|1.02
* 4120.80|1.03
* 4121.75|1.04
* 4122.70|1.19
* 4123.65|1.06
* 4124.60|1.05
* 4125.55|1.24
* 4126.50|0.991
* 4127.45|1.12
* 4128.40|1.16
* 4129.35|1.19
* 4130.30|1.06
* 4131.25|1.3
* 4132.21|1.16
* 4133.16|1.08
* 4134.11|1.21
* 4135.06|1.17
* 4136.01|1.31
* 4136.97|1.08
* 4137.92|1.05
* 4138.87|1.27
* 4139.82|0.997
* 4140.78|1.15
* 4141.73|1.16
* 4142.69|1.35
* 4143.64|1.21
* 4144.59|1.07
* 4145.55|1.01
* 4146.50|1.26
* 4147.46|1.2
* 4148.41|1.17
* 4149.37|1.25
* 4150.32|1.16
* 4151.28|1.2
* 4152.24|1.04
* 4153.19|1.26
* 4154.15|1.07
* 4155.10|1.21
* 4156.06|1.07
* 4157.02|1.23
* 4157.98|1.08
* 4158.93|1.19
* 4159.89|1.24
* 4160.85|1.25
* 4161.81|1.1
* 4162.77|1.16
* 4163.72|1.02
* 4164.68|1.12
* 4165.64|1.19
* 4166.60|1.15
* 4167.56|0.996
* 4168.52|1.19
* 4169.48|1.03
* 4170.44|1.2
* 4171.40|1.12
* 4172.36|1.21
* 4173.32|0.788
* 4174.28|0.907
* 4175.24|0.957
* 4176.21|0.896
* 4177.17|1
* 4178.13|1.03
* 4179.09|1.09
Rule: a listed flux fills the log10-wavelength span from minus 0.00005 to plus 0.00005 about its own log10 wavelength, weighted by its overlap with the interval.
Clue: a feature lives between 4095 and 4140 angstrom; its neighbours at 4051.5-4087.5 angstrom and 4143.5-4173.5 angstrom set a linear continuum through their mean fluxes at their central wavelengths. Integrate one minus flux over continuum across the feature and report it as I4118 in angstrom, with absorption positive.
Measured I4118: 4.1 angstrom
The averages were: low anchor 1.1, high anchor 1.14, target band 1.02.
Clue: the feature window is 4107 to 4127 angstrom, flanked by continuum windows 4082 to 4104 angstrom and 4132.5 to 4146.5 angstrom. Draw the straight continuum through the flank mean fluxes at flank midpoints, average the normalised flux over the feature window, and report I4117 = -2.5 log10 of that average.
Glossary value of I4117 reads 0.08 mag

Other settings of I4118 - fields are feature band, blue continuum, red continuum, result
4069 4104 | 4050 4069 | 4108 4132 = 1.1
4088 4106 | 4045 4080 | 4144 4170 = 2.5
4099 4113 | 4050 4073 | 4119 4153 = 2.8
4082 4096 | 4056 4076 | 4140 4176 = -0.1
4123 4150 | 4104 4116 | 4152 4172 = -3.4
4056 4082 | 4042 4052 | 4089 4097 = 1.2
